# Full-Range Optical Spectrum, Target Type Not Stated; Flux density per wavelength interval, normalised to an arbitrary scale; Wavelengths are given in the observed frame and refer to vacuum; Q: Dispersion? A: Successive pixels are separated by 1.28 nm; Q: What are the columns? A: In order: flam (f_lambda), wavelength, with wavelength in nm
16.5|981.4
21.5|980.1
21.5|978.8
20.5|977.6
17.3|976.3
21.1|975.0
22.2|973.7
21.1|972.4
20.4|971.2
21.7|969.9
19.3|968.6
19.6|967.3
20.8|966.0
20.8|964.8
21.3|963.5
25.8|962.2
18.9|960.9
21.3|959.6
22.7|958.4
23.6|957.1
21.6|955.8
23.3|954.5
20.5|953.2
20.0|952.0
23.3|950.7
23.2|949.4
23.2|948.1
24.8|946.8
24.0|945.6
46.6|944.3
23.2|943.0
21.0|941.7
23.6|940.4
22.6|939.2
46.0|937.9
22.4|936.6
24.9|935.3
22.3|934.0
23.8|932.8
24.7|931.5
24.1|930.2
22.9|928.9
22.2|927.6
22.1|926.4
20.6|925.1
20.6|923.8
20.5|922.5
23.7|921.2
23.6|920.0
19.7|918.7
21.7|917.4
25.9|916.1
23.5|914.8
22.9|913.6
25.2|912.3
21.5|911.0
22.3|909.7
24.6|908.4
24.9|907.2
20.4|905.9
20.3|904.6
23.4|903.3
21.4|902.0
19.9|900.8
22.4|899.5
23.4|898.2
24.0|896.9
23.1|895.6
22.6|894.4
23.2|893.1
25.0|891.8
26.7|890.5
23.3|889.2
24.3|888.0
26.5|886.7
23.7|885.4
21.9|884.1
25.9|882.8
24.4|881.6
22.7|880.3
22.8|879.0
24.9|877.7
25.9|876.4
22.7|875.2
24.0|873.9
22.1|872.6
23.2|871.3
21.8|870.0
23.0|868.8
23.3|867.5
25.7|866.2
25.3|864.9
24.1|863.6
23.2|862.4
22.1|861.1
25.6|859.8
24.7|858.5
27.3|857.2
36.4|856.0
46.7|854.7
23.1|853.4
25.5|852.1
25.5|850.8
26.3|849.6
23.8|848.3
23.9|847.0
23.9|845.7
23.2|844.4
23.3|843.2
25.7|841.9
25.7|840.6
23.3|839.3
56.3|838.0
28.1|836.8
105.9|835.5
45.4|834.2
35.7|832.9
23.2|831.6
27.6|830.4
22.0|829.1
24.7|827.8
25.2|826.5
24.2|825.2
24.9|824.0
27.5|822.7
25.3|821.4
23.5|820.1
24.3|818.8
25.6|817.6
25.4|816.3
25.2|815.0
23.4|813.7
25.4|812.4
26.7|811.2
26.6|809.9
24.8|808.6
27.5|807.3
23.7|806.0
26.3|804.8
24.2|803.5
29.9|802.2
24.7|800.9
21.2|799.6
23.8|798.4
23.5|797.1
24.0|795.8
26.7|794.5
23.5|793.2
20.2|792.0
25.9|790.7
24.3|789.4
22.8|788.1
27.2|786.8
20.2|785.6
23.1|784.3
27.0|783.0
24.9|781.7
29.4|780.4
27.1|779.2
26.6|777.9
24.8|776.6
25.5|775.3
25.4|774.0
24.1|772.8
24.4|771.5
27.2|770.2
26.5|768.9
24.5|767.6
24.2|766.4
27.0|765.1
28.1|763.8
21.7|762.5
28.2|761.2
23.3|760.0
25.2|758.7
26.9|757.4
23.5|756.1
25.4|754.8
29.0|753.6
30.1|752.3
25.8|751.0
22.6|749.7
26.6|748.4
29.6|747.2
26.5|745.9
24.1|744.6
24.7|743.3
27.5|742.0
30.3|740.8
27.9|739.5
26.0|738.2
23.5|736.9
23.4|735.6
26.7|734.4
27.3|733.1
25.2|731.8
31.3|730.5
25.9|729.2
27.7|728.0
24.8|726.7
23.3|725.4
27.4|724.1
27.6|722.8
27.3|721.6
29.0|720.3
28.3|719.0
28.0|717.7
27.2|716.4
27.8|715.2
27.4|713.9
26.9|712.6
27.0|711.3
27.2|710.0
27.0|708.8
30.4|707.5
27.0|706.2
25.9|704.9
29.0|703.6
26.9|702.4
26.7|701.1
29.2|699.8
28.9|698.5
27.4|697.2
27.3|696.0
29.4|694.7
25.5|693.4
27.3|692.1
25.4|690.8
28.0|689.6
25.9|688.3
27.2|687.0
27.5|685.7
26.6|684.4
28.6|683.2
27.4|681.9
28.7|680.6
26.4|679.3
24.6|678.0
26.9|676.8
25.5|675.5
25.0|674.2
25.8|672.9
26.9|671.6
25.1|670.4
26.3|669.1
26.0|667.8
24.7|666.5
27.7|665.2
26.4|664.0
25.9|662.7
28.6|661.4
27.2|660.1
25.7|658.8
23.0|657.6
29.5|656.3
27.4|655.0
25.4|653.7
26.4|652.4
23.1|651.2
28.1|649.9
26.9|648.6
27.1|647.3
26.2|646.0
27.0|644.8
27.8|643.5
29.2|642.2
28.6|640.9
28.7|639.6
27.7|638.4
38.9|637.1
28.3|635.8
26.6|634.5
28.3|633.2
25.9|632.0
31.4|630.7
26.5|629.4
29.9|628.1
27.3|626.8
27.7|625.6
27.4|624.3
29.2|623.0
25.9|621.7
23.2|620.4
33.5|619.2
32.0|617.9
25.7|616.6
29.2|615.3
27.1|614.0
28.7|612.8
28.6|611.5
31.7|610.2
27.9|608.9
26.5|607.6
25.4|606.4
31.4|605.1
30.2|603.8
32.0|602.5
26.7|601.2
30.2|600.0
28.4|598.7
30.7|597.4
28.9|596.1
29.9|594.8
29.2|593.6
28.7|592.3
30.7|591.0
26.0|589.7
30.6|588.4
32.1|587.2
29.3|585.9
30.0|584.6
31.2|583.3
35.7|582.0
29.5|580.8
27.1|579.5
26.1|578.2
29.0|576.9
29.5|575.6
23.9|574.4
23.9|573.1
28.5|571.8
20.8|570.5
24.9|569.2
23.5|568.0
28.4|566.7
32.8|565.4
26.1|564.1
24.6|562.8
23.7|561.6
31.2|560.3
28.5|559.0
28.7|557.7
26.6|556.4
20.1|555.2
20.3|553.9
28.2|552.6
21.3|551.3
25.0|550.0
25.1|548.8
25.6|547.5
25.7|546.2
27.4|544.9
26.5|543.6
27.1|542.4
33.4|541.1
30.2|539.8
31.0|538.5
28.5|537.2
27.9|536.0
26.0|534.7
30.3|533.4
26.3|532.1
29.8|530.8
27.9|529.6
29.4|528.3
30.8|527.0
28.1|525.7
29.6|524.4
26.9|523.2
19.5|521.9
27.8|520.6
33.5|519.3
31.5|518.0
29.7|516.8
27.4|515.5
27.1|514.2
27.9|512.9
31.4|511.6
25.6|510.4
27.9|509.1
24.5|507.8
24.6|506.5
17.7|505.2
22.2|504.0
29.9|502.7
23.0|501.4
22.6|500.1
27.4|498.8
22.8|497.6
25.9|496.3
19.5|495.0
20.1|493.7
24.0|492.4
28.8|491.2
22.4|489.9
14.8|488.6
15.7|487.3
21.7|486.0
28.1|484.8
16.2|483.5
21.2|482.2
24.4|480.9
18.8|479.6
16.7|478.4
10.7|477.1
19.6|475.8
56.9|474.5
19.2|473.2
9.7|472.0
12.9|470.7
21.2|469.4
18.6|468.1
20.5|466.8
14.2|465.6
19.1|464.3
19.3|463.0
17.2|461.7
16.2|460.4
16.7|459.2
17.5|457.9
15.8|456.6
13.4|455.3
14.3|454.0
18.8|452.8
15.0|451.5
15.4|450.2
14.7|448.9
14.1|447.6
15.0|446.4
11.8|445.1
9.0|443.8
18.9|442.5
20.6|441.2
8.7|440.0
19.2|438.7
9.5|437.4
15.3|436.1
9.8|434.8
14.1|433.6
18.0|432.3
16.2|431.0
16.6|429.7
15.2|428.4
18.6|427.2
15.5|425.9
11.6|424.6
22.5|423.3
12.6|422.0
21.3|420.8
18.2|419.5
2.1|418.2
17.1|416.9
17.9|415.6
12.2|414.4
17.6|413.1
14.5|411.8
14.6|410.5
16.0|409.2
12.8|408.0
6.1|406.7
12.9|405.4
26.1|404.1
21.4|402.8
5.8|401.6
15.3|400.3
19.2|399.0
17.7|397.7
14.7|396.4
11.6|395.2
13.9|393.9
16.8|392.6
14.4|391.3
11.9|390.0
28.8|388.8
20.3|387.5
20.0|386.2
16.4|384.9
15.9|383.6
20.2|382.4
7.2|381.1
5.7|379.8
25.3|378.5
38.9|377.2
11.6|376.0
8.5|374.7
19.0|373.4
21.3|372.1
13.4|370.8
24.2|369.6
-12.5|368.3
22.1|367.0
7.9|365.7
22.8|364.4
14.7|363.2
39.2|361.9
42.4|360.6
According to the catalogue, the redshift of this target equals 0.27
